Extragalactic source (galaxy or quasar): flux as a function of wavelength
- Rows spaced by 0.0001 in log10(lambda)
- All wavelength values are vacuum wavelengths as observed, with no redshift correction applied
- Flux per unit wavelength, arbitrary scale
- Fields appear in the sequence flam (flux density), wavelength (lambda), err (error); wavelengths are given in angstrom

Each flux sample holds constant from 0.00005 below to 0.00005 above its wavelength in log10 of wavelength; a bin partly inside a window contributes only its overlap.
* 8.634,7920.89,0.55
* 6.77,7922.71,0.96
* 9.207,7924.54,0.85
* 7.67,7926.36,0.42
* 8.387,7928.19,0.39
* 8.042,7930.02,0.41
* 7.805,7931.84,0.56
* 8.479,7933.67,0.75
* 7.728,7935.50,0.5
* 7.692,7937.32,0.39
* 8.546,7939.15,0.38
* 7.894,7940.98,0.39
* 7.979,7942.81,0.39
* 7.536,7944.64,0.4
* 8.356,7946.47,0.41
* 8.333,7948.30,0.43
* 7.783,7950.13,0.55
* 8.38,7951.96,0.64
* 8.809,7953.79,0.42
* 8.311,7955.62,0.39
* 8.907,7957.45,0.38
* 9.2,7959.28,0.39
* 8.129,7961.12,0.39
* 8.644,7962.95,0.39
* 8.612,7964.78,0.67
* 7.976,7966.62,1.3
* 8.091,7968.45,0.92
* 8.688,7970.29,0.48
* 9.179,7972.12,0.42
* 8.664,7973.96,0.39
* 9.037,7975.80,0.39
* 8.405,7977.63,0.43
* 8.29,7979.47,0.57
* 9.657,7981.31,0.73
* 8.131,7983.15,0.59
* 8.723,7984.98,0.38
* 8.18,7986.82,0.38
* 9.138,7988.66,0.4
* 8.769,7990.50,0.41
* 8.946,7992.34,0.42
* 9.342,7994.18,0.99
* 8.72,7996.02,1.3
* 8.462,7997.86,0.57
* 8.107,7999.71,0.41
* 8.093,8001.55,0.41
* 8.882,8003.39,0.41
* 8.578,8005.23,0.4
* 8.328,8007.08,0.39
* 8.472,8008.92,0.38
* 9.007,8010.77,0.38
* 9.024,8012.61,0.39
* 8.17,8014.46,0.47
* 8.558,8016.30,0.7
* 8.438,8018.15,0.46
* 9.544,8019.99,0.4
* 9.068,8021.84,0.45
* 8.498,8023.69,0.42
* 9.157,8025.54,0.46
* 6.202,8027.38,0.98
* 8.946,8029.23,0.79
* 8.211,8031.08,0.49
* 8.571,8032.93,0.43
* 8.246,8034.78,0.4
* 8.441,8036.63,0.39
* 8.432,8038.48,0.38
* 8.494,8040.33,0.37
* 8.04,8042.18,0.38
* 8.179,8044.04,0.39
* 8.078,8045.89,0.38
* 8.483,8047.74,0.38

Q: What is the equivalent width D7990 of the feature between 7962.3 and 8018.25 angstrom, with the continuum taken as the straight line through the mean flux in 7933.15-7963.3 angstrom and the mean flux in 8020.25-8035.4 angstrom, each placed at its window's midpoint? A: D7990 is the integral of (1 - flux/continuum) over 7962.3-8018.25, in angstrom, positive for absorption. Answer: -1.9 angstrom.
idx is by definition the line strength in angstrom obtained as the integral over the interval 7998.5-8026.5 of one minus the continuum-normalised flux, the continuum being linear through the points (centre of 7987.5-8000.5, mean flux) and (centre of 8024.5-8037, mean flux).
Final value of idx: -0.5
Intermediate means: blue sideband 8.77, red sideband 8.25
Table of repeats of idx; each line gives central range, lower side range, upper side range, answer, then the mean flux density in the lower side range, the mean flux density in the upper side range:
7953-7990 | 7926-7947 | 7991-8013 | -1.26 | 8.01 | 8.66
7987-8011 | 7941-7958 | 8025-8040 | -1.17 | 8.23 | 8.27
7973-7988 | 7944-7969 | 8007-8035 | -0.37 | 8.38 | 8.54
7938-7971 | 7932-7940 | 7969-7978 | 0.36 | 8.08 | 8.79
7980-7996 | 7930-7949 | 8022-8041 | -1.25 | 8.03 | 8.35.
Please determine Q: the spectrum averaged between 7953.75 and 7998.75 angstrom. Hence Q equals 8.68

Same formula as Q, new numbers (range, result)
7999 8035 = 8.51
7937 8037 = 8.52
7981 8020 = 8.66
